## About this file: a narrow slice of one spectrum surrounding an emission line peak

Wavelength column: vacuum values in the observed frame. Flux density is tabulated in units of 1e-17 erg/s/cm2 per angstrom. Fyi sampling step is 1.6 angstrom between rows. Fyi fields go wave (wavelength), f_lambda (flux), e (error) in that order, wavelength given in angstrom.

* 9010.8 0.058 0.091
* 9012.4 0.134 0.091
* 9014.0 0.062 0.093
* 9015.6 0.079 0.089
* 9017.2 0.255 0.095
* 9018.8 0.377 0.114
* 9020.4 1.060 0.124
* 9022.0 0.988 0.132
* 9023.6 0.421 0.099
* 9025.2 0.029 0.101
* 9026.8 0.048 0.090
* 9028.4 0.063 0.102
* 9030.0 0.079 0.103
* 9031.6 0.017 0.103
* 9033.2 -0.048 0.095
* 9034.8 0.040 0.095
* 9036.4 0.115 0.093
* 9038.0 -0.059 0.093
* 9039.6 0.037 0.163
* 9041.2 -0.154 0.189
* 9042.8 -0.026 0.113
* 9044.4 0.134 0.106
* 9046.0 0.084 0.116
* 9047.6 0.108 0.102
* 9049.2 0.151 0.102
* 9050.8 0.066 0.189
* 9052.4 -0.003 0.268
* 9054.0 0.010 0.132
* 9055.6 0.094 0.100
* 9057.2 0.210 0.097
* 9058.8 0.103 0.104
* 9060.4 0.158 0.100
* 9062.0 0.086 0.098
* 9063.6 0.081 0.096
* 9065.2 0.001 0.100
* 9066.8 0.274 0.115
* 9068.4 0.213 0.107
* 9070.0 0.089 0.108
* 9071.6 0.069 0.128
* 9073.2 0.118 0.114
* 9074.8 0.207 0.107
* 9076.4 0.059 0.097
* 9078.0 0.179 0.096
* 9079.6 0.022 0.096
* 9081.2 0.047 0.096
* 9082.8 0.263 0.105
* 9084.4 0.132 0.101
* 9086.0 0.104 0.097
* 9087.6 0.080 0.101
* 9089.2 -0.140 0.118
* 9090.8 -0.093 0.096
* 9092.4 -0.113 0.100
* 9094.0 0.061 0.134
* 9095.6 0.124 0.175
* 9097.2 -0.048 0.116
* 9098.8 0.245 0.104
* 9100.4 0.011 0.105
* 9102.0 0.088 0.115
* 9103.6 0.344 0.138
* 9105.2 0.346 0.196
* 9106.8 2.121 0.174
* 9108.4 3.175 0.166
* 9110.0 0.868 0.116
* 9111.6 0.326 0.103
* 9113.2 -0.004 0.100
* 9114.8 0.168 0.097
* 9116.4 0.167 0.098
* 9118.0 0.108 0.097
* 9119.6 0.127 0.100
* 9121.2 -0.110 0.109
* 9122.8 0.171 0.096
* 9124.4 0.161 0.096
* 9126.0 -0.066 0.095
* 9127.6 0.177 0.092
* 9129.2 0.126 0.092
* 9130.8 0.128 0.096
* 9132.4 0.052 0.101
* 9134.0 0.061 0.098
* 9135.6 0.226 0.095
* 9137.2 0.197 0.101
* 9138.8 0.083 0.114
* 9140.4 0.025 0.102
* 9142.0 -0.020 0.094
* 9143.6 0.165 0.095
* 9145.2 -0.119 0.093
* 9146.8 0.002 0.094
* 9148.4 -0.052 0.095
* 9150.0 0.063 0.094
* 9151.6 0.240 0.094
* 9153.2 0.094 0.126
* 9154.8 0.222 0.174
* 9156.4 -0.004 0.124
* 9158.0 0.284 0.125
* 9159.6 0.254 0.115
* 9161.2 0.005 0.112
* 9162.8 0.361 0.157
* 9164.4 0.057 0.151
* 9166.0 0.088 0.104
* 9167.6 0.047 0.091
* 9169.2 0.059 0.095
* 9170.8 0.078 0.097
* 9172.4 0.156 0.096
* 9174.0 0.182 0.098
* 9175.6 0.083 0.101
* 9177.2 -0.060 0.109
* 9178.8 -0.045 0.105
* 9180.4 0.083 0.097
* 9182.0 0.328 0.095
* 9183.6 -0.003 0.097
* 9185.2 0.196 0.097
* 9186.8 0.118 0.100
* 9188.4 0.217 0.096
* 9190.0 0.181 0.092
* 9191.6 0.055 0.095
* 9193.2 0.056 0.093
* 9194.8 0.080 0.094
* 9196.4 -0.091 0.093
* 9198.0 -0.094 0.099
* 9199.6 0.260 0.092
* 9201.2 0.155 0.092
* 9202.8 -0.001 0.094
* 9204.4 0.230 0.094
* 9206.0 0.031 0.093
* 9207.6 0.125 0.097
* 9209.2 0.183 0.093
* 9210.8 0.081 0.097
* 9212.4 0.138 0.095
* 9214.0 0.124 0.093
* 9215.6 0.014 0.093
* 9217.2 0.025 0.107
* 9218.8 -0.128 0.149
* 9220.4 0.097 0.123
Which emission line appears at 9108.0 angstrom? [O III]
